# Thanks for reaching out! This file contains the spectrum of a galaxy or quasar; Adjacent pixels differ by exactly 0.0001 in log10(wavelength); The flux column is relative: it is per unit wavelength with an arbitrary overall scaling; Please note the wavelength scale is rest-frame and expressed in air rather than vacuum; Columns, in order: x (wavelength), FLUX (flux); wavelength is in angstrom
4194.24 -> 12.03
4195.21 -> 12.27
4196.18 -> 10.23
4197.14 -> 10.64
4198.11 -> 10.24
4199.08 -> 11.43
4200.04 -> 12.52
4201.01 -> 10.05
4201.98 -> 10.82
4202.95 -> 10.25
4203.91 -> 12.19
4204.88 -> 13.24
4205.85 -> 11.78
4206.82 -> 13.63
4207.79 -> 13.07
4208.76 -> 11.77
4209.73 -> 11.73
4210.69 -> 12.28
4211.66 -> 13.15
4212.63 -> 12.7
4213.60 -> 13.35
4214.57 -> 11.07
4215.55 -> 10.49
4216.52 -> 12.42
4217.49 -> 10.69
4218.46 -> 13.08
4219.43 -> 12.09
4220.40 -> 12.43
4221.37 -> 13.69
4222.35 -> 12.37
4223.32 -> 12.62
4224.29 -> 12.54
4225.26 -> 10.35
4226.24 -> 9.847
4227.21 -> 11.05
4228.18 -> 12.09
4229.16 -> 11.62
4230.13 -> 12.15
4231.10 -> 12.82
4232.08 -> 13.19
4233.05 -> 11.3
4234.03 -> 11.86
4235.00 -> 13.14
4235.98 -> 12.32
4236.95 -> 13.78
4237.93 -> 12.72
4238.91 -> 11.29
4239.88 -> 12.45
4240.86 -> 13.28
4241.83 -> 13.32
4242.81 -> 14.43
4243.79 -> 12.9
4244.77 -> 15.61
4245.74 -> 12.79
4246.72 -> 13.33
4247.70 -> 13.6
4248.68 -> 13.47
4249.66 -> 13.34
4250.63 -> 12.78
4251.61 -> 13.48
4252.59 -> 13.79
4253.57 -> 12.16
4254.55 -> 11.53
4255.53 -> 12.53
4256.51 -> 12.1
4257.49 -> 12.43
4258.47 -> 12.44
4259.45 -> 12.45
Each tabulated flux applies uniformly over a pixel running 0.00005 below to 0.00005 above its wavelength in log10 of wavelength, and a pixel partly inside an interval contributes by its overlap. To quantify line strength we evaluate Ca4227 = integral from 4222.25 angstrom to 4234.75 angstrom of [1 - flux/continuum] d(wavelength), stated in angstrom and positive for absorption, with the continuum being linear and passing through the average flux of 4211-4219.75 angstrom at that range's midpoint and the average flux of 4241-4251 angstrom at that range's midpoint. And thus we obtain 0.9 angstrom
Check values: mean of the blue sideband 12.1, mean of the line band 11.8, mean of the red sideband 13.6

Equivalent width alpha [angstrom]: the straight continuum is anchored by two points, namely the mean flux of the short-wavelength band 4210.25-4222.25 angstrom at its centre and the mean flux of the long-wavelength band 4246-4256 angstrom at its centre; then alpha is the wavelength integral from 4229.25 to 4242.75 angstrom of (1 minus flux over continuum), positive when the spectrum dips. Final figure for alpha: 0.1 angstrom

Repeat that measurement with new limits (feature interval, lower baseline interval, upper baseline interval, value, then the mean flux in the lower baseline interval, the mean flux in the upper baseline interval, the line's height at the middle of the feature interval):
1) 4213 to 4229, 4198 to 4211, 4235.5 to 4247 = 0.7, 11.8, 13.2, 12.4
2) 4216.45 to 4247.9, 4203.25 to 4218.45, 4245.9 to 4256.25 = 0.3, 12.2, 13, 12.6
